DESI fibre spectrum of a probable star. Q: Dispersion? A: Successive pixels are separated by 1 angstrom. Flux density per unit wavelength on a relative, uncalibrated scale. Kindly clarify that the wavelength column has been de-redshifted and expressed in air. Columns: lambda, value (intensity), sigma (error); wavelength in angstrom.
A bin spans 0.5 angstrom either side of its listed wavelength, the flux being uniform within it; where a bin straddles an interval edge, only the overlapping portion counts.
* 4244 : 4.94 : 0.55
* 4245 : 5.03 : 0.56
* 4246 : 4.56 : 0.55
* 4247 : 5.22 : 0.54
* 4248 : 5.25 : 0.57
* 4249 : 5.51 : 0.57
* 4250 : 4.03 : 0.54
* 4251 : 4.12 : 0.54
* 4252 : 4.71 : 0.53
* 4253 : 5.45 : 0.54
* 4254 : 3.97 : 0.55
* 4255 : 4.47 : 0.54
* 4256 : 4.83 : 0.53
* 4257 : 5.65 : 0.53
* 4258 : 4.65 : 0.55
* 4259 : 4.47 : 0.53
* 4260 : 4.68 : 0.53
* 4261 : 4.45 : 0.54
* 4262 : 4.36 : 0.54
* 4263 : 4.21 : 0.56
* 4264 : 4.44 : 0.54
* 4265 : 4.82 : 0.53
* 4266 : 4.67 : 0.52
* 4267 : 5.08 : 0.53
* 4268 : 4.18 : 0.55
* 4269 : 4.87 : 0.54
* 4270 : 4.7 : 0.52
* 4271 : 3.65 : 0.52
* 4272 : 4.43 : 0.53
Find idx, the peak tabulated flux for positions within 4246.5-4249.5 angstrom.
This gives 5.51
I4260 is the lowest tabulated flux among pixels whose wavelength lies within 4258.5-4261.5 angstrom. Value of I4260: 4.45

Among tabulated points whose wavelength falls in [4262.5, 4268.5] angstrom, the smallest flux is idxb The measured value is 4.18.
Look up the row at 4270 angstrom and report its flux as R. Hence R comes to 4.7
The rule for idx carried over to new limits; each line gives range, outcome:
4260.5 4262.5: 4.45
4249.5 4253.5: 5.45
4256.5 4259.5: 5.65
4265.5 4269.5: 5.08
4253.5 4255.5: 4.47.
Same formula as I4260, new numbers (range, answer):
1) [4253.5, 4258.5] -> 3.97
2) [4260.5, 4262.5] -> 4.36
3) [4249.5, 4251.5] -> 4.03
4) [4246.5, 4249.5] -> 5.22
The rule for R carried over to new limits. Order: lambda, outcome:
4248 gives 5.25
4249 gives 5.51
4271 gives 3.65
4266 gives 4.67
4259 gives 4.47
